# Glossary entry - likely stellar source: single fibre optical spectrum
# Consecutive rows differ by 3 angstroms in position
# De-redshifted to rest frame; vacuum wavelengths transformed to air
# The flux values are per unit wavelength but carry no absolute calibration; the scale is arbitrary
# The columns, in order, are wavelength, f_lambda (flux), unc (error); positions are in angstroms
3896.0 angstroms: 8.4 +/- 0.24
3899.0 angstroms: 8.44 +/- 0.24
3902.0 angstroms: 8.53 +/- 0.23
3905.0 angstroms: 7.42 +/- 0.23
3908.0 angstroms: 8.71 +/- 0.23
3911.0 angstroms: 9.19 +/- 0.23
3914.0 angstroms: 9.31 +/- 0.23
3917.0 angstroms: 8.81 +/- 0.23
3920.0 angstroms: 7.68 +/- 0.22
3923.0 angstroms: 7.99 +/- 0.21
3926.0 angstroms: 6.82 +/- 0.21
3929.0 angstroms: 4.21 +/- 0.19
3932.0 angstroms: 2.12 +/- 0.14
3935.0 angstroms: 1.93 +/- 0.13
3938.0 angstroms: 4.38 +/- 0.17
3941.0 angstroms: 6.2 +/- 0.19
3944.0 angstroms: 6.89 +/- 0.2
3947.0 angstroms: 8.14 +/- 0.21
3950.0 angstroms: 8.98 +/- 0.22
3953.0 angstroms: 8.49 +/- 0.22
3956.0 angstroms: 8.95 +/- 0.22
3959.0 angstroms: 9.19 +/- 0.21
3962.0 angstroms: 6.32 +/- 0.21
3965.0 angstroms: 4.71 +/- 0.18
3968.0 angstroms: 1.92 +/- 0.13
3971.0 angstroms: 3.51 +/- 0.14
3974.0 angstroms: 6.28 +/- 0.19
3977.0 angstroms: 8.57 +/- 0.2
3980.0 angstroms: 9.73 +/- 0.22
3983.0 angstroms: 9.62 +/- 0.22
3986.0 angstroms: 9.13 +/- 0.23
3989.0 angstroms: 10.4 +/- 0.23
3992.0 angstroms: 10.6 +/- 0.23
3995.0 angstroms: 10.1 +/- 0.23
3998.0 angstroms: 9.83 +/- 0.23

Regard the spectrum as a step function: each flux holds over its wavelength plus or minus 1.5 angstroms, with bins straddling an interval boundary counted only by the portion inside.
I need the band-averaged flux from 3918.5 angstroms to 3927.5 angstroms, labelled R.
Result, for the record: 7.5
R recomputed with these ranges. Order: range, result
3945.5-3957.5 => 8.64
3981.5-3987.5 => 9.38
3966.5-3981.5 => 6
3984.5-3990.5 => 9.77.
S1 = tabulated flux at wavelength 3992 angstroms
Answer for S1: 10.6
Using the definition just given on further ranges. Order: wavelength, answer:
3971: 3.51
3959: 9.19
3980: 9.73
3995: 10.1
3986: 9.13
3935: 1.93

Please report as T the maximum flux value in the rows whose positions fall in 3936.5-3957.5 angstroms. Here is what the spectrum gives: 8.98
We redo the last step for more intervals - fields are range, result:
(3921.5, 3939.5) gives 7.99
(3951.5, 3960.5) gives 9.19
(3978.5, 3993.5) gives 10.6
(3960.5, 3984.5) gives 9.73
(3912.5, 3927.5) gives 9.31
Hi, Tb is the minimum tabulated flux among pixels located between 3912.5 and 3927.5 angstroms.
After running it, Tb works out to 6.82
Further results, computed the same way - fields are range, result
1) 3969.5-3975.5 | 3.51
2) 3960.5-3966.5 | 4.71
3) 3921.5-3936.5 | 1.93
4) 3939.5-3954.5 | 6.2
